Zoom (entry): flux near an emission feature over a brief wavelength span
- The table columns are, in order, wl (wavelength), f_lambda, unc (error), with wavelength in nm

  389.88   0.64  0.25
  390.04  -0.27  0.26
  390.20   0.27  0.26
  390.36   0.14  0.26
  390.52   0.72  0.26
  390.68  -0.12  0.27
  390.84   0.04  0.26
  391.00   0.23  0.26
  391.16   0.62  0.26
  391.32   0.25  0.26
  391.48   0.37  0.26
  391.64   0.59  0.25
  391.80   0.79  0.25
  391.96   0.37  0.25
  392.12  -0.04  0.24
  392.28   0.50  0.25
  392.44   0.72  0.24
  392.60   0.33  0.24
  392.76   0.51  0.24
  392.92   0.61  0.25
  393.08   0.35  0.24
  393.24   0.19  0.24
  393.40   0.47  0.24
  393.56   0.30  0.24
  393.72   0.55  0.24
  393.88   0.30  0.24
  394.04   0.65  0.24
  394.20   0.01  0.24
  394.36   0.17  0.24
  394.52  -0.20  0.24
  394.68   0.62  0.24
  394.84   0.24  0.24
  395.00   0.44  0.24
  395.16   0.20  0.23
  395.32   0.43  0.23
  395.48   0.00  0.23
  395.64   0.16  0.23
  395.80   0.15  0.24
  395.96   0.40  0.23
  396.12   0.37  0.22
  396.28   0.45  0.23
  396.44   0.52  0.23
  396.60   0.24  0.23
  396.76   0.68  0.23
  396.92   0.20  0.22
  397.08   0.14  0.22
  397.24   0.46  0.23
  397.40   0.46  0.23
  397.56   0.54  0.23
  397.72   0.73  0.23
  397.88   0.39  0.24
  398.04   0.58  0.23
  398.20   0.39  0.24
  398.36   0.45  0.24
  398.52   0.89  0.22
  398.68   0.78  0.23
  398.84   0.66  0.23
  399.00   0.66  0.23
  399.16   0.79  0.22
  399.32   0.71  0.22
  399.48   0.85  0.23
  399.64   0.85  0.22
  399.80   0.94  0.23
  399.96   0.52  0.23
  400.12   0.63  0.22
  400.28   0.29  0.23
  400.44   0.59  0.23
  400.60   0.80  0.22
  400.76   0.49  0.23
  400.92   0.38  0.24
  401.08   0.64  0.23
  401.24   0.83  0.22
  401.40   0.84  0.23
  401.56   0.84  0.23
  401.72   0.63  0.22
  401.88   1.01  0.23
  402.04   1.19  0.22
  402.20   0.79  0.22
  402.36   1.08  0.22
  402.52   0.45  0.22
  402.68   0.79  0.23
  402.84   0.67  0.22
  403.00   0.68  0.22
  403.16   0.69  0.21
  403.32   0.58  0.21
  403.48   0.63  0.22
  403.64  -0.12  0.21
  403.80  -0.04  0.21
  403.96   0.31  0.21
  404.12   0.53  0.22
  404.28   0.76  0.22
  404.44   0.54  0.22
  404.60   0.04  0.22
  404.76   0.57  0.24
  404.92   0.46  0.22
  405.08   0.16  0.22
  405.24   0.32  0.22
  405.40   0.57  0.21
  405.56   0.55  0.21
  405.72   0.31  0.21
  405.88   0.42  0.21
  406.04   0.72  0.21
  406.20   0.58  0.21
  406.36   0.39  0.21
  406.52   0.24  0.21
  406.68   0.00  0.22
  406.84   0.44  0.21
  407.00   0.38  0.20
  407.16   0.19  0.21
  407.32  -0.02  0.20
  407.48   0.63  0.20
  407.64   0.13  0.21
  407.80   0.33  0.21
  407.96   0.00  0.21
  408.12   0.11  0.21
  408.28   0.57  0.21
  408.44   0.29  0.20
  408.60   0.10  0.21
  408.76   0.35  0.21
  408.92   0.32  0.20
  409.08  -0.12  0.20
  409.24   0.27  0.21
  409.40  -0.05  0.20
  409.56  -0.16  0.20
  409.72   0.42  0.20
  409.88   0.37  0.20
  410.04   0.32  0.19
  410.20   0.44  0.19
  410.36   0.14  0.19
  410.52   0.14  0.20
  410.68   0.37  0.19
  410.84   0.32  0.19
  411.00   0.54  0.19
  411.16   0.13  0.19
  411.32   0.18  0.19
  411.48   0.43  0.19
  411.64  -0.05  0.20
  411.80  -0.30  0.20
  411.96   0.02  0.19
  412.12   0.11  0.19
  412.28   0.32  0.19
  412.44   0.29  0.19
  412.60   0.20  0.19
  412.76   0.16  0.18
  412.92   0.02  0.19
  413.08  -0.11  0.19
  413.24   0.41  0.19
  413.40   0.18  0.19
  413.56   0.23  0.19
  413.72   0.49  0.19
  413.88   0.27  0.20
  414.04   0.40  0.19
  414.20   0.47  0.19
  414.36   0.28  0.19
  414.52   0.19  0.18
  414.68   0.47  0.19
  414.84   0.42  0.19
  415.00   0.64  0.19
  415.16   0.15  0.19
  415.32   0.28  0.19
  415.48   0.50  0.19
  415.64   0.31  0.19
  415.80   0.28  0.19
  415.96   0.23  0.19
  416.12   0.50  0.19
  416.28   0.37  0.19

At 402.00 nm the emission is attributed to C III]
